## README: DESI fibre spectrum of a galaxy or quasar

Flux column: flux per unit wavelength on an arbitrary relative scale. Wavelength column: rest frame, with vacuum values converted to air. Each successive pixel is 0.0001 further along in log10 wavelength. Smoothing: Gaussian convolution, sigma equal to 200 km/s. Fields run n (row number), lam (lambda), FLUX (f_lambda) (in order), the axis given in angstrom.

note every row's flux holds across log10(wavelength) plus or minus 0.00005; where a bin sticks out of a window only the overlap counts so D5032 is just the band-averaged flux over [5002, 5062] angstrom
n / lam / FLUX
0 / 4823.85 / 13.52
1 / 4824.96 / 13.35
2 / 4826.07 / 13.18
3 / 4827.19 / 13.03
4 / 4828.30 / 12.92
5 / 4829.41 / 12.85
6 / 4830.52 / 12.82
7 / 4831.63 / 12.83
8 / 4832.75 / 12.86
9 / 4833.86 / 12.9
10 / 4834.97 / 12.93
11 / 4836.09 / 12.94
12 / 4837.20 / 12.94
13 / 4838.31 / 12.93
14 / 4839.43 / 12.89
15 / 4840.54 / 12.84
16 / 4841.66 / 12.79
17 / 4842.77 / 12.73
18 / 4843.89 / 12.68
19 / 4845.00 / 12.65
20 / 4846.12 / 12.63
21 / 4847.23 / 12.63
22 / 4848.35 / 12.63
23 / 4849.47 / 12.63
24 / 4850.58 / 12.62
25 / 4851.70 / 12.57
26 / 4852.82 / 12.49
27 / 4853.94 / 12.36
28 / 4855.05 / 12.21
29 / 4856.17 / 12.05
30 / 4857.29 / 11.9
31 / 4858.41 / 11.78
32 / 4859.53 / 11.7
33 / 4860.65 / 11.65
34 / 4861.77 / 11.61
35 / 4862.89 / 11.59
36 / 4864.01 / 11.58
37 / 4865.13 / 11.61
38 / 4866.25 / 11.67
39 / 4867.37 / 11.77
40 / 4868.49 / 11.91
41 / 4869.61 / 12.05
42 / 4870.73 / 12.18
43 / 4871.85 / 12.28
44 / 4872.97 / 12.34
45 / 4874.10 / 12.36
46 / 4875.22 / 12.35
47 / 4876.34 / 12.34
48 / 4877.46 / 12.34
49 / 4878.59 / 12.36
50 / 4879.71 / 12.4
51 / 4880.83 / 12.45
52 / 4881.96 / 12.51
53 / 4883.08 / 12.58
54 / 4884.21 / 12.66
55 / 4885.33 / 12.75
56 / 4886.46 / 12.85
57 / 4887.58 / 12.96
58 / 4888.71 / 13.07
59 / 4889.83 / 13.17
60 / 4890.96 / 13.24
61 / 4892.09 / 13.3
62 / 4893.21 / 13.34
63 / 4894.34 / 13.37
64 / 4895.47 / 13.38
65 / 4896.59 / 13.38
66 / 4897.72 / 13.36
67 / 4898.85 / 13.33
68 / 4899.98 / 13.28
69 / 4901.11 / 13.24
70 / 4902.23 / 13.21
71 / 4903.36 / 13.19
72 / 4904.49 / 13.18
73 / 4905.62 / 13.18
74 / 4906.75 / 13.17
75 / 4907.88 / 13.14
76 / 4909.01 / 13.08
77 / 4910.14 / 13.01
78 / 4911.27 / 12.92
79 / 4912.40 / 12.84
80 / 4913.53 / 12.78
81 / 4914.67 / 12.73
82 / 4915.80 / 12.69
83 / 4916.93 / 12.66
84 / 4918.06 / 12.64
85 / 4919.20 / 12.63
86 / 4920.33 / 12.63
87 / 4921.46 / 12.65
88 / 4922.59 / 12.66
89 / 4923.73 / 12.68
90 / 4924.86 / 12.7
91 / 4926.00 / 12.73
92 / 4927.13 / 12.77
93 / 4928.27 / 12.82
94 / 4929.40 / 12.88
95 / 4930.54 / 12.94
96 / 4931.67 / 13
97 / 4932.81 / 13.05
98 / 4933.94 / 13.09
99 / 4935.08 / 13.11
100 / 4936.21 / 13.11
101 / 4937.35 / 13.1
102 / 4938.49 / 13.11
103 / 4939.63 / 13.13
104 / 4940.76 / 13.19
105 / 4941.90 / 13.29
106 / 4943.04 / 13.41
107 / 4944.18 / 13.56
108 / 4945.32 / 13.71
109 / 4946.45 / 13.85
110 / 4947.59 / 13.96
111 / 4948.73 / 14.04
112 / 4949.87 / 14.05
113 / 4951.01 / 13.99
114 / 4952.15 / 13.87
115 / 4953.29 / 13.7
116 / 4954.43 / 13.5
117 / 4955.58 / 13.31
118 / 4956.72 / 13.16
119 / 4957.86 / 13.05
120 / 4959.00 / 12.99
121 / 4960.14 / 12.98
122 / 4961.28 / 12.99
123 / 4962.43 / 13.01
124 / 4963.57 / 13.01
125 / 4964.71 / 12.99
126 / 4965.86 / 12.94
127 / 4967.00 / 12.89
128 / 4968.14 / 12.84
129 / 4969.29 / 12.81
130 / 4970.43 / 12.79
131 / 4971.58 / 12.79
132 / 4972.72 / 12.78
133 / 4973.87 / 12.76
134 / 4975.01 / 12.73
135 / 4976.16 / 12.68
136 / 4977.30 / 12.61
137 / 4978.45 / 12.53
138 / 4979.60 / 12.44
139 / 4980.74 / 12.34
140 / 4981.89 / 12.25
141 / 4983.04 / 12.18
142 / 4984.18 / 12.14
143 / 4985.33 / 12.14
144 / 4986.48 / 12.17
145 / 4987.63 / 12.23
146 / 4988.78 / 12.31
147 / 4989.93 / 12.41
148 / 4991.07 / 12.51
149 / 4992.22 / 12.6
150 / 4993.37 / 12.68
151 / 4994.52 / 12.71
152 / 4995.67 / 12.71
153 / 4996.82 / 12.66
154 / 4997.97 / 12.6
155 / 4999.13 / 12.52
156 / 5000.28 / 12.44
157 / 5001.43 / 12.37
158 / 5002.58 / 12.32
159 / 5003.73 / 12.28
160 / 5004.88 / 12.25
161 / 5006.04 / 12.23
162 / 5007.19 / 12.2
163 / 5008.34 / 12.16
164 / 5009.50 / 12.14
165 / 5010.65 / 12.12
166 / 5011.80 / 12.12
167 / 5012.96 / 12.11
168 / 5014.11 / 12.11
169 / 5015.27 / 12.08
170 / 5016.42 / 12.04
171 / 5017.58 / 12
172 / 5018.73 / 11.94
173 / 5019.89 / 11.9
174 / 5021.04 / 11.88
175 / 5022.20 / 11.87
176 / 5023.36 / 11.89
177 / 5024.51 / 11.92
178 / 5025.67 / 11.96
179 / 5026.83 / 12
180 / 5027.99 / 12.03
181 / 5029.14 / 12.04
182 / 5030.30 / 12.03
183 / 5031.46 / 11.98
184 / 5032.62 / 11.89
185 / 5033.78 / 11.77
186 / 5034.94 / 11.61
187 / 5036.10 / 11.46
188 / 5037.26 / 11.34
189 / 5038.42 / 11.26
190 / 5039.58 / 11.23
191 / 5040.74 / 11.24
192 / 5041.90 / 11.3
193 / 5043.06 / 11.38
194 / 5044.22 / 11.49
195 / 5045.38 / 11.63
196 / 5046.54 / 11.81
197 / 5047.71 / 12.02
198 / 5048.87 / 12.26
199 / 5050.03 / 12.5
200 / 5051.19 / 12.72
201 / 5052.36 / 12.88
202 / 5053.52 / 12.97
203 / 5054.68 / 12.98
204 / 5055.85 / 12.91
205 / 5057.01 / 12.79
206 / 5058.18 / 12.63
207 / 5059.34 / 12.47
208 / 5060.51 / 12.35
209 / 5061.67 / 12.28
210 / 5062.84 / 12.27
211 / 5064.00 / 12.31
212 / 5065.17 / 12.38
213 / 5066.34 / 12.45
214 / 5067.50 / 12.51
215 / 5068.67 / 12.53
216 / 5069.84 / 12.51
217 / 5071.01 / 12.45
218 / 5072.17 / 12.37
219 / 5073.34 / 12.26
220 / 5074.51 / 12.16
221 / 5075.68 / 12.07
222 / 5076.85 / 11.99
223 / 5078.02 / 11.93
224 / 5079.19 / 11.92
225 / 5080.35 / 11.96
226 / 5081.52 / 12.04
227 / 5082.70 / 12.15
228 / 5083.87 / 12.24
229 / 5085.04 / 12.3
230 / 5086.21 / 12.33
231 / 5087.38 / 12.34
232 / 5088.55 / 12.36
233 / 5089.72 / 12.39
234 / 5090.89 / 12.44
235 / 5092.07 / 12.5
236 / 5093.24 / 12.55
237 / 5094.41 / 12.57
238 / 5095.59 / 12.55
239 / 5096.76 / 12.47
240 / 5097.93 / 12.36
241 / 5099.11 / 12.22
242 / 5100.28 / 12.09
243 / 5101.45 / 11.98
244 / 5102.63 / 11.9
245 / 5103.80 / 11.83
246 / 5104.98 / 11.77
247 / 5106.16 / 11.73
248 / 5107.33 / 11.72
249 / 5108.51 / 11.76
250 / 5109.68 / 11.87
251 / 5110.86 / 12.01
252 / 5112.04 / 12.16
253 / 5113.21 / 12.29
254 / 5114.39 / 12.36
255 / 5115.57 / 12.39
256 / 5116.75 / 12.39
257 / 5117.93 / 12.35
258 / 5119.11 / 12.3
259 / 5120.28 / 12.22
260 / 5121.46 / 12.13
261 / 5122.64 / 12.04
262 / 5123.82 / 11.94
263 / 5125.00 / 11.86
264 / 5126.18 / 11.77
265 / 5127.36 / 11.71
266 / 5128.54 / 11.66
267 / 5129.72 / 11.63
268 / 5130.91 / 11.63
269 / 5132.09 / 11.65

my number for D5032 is 12.1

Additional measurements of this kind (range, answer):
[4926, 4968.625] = 13.2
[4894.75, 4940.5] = 13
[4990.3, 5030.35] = 12.2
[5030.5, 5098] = 12.2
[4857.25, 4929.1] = 12.6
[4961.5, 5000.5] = 12.6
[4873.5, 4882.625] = 12.4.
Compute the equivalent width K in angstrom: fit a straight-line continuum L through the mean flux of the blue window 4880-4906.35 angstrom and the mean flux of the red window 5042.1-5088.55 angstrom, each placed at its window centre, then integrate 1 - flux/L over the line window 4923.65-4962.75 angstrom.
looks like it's -1.3 angstrom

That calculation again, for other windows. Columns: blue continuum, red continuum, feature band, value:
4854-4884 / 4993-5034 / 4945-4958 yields -1.7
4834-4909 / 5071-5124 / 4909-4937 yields -0.7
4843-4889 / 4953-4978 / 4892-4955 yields -2.5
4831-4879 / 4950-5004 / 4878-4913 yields -1.5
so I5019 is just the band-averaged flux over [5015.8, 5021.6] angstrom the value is 12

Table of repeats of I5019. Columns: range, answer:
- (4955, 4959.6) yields 13.1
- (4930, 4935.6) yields 13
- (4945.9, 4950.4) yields 14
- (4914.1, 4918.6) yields 12.7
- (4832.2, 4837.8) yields 12.9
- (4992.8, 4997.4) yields 12.7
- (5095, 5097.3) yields 12.5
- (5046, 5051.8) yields 12.3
